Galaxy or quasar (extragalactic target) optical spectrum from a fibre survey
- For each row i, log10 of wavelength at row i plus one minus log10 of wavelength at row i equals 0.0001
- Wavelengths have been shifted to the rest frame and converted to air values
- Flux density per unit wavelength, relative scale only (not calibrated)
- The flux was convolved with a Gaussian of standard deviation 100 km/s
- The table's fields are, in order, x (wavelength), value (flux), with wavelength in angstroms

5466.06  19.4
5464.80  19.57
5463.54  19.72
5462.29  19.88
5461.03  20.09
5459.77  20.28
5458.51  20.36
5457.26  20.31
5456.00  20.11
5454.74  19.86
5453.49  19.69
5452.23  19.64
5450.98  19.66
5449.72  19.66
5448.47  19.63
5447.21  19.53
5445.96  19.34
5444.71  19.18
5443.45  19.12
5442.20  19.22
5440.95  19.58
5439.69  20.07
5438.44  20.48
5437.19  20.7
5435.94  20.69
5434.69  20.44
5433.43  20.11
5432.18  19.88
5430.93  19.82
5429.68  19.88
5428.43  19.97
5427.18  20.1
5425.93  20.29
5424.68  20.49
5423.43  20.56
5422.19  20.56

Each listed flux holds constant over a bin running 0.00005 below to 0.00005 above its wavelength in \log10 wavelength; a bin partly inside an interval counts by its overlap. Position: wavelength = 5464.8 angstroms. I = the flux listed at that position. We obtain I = 19.57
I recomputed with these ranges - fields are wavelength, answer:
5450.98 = 19.66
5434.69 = 20.44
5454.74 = 19.86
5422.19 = 20.56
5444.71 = 19.18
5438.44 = 20.48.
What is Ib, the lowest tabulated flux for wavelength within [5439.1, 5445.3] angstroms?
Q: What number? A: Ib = 19.12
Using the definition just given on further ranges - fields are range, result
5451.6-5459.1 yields 19.64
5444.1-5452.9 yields 19.18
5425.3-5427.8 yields 20.1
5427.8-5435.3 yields 19.82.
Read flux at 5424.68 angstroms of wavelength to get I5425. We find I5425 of 20.49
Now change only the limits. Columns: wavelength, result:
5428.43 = 19.97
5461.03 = 20.09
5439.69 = 20.07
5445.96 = 19.34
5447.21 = 19.53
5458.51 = 20.36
